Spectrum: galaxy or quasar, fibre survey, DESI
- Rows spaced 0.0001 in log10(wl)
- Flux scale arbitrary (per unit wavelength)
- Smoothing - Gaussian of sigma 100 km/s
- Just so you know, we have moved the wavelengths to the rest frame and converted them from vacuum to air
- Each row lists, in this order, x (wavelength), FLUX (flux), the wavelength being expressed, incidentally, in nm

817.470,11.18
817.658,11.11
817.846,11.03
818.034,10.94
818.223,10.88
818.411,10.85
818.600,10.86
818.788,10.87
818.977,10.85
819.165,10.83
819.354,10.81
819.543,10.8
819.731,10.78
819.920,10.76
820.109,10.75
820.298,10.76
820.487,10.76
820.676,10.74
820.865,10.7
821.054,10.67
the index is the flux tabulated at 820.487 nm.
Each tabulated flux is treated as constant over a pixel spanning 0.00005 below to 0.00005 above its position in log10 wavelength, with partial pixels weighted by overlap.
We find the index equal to 10.76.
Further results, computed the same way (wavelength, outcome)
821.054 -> 10.67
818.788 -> 10.87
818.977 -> 10.85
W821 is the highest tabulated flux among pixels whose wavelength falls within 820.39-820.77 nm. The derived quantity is 10.76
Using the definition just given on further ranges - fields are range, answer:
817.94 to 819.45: 10.94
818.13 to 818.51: 10.88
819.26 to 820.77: 10.81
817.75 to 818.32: 11.03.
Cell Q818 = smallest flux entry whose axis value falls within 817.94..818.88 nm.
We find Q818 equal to 10.85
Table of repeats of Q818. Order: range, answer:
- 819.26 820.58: 10.75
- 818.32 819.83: 10.78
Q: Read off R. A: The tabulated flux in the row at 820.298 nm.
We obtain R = 10.76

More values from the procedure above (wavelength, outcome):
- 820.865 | 10.7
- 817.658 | 11.11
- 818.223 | 10.88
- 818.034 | 10.94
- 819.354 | 10.81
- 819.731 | 10.78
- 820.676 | 10.74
